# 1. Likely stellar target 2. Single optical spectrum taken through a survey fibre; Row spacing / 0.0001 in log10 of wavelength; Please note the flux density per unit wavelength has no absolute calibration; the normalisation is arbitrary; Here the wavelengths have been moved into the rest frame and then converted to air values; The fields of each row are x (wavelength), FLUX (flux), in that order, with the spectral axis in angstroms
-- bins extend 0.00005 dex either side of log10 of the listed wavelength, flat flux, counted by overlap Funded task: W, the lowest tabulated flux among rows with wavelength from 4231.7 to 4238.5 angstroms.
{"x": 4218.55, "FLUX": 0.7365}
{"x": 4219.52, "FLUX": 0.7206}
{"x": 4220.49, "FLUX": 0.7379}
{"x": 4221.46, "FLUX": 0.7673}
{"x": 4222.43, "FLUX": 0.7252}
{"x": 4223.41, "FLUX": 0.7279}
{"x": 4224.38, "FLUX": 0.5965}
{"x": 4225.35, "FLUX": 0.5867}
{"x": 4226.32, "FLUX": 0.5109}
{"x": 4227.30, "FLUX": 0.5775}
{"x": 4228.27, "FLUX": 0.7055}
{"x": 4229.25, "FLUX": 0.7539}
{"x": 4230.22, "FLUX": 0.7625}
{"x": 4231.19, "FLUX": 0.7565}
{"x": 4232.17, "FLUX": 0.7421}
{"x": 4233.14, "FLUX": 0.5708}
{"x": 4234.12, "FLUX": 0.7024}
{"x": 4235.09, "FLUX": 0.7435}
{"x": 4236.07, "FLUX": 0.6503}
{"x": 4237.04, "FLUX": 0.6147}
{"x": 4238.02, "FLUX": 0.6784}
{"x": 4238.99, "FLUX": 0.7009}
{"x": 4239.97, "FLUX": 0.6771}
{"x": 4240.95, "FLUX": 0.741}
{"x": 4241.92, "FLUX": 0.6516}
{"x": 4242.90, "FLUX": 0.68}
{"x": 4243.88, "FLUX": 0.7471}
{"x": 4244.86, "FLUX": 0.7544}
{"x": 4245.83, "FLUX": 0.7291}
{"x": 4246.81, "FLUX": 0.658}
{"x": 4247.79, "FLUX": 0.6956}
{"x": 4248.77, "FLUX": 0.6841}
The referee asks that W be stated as 0.5708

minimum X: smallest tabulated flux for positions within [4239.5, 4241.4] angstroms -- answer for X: 0.6771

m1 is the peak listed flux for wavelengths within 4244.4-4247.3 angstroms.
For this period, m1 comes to 0.7544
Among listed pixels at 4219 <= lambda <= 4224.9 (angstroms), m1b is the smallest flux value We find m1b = 0.5965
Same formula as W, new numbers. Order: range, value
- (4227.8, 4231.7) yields 0.7055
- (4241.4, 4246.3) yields 0.6516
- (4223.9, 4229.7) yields 0.5109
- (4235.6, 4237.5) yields 0.6147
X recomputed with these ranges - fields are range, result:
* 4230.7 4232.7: 0.7421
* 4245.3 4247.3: 0.658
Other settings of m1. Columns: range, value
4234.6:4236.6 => 0.7435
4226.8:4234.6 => 0.7625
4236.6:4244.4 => 0.7471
